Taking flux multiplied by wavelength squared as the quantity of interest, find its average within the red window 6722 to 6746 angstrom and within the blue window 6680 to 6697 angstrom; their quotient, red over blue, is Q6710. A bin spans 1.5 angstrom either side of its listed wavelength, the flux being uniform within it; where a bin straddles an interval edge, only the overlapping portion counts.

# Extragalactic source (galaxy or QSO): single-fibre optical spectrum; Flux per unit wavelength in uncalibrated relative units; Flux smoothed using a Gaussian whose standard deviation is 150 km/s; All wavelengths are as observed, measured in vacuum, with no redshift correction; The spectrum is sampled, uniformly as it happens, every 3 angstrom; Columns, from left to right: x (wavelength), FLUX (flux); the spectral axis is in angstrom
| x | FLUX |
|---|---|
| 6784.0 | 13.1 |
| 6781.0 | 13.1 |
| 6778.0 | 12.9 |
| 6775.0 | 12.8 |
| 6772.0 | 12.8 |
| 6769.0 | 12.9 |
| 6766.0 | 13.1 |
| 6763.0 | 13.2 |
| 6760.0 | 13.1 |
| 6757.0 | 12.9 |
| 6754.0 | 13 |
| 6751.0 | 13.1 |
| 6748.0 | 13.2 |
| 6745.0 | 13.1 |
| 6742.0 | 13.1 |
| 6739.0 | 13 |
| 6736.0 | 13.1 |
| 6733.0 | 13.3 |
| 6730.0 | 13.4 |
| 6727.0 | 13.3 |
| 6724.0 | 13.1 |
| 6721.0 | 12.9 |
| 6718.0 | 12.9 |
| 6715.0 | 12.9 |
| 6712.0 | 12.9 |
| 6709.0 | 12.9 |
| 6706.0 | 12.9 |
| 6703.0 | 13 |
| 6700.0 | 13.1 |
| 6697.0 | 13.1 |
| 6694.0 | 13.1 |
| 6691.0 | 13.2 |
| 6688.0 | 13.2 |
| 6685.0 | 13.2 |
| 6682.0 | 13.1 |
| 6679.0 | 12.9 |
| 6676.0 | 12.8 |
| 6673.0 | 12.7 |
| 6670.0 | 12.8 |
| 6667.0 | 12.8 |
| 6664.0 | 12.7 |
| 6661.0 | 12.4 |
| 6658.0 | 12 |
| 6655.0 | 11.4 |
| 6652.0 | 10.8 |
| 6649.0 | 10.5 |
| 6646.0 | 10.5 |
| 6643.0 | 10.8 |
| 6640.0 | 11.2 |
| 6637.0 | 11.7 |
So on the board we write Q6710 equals 1.0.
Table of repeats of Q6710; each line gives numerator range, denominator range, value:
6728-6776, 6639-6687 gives 1.11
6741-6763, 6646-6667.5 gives 1.15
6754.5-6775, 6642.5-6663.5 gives 1.19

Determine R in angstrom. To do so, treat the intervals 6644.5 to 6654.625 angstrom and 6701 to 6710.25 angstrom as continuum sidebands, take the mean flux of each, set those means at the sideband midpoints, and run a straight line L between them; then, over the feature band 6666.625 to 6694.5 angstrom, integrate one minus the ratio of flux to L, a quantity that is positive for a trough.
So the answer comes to -2.5 angstrom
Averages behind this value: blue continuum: 10.7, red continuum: 12.9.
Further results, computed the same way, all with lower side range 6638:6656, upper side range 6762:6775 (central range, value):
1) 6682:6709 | -3.2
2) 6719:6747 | -1.8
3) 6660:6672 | -1.6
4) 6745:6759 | -0.4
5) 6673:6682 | -1.2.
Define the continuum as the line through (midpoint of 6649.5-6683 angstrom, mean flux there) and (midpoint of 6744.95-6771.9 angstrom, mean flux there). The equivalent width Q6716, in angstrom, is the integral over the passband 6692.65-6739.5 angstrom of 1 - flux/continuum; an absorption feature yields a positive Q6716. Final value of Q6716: -1.2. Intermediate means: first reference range 12.3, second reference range 13.1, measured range 13.1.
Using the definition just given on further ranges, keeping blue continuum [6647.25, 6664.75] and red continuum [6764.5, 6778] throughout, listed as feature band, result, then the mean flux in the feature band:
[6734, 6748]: -0.6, 13.1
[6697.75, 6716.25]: -1.2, 13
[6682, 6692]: -1.1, 13.2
